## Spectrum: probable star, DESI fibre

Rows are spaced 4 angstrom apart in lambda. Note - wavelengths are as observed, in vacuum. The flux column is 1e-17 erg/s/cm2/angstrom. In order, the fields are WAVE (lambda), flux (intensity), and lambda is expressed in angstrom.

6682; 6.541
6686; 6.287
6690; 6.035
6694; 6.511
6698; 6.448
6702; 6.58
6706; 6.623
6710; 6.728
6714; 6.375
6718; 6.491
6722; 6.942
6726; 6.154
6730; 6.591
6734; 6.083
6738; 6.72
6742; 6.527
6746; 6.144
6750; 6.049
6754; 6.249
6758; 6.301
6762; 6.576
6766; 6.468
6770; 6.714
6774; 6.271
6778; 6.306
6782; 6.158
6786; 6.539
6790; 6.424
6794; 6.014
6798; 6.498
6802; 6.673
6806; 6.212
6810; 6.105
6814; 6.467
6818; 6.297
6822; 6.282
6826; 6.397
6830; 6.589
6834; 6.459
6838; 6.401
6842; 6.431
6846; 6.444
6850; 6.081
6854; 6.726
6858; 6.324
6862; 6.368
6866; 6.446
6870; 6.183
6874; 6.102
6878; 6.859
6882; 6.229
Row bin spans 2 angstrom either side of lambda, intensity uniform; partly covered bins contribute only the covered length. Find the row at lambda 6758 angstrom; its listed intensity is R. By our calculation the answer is 6.301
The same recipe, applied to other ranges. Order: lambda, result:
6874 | 6.102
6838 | 6.401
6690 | 6.035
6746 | 6.144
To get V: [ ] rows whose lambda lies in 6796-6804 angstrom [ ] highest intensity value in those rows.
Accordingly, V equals 6.673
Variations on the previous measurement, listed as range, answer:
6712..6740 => 6.942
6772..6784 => 6.306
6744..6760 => 6.301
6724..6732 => 6.591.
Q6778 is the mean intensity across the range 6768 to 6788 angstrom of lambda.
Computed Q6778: 6.4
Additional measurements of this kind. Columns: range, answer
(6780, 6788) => 6.35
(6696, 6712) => 6.59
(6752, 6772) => 6.46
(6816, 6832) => 6.39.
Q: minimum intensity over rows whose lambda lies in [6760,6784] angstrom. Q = 6.158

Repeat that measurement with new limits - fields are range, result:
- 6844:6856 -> 6.081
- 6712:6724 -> 6.375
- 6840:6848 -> 6.431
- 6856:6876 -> 6.102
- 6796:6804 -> 6.498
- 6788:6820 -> 6.014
